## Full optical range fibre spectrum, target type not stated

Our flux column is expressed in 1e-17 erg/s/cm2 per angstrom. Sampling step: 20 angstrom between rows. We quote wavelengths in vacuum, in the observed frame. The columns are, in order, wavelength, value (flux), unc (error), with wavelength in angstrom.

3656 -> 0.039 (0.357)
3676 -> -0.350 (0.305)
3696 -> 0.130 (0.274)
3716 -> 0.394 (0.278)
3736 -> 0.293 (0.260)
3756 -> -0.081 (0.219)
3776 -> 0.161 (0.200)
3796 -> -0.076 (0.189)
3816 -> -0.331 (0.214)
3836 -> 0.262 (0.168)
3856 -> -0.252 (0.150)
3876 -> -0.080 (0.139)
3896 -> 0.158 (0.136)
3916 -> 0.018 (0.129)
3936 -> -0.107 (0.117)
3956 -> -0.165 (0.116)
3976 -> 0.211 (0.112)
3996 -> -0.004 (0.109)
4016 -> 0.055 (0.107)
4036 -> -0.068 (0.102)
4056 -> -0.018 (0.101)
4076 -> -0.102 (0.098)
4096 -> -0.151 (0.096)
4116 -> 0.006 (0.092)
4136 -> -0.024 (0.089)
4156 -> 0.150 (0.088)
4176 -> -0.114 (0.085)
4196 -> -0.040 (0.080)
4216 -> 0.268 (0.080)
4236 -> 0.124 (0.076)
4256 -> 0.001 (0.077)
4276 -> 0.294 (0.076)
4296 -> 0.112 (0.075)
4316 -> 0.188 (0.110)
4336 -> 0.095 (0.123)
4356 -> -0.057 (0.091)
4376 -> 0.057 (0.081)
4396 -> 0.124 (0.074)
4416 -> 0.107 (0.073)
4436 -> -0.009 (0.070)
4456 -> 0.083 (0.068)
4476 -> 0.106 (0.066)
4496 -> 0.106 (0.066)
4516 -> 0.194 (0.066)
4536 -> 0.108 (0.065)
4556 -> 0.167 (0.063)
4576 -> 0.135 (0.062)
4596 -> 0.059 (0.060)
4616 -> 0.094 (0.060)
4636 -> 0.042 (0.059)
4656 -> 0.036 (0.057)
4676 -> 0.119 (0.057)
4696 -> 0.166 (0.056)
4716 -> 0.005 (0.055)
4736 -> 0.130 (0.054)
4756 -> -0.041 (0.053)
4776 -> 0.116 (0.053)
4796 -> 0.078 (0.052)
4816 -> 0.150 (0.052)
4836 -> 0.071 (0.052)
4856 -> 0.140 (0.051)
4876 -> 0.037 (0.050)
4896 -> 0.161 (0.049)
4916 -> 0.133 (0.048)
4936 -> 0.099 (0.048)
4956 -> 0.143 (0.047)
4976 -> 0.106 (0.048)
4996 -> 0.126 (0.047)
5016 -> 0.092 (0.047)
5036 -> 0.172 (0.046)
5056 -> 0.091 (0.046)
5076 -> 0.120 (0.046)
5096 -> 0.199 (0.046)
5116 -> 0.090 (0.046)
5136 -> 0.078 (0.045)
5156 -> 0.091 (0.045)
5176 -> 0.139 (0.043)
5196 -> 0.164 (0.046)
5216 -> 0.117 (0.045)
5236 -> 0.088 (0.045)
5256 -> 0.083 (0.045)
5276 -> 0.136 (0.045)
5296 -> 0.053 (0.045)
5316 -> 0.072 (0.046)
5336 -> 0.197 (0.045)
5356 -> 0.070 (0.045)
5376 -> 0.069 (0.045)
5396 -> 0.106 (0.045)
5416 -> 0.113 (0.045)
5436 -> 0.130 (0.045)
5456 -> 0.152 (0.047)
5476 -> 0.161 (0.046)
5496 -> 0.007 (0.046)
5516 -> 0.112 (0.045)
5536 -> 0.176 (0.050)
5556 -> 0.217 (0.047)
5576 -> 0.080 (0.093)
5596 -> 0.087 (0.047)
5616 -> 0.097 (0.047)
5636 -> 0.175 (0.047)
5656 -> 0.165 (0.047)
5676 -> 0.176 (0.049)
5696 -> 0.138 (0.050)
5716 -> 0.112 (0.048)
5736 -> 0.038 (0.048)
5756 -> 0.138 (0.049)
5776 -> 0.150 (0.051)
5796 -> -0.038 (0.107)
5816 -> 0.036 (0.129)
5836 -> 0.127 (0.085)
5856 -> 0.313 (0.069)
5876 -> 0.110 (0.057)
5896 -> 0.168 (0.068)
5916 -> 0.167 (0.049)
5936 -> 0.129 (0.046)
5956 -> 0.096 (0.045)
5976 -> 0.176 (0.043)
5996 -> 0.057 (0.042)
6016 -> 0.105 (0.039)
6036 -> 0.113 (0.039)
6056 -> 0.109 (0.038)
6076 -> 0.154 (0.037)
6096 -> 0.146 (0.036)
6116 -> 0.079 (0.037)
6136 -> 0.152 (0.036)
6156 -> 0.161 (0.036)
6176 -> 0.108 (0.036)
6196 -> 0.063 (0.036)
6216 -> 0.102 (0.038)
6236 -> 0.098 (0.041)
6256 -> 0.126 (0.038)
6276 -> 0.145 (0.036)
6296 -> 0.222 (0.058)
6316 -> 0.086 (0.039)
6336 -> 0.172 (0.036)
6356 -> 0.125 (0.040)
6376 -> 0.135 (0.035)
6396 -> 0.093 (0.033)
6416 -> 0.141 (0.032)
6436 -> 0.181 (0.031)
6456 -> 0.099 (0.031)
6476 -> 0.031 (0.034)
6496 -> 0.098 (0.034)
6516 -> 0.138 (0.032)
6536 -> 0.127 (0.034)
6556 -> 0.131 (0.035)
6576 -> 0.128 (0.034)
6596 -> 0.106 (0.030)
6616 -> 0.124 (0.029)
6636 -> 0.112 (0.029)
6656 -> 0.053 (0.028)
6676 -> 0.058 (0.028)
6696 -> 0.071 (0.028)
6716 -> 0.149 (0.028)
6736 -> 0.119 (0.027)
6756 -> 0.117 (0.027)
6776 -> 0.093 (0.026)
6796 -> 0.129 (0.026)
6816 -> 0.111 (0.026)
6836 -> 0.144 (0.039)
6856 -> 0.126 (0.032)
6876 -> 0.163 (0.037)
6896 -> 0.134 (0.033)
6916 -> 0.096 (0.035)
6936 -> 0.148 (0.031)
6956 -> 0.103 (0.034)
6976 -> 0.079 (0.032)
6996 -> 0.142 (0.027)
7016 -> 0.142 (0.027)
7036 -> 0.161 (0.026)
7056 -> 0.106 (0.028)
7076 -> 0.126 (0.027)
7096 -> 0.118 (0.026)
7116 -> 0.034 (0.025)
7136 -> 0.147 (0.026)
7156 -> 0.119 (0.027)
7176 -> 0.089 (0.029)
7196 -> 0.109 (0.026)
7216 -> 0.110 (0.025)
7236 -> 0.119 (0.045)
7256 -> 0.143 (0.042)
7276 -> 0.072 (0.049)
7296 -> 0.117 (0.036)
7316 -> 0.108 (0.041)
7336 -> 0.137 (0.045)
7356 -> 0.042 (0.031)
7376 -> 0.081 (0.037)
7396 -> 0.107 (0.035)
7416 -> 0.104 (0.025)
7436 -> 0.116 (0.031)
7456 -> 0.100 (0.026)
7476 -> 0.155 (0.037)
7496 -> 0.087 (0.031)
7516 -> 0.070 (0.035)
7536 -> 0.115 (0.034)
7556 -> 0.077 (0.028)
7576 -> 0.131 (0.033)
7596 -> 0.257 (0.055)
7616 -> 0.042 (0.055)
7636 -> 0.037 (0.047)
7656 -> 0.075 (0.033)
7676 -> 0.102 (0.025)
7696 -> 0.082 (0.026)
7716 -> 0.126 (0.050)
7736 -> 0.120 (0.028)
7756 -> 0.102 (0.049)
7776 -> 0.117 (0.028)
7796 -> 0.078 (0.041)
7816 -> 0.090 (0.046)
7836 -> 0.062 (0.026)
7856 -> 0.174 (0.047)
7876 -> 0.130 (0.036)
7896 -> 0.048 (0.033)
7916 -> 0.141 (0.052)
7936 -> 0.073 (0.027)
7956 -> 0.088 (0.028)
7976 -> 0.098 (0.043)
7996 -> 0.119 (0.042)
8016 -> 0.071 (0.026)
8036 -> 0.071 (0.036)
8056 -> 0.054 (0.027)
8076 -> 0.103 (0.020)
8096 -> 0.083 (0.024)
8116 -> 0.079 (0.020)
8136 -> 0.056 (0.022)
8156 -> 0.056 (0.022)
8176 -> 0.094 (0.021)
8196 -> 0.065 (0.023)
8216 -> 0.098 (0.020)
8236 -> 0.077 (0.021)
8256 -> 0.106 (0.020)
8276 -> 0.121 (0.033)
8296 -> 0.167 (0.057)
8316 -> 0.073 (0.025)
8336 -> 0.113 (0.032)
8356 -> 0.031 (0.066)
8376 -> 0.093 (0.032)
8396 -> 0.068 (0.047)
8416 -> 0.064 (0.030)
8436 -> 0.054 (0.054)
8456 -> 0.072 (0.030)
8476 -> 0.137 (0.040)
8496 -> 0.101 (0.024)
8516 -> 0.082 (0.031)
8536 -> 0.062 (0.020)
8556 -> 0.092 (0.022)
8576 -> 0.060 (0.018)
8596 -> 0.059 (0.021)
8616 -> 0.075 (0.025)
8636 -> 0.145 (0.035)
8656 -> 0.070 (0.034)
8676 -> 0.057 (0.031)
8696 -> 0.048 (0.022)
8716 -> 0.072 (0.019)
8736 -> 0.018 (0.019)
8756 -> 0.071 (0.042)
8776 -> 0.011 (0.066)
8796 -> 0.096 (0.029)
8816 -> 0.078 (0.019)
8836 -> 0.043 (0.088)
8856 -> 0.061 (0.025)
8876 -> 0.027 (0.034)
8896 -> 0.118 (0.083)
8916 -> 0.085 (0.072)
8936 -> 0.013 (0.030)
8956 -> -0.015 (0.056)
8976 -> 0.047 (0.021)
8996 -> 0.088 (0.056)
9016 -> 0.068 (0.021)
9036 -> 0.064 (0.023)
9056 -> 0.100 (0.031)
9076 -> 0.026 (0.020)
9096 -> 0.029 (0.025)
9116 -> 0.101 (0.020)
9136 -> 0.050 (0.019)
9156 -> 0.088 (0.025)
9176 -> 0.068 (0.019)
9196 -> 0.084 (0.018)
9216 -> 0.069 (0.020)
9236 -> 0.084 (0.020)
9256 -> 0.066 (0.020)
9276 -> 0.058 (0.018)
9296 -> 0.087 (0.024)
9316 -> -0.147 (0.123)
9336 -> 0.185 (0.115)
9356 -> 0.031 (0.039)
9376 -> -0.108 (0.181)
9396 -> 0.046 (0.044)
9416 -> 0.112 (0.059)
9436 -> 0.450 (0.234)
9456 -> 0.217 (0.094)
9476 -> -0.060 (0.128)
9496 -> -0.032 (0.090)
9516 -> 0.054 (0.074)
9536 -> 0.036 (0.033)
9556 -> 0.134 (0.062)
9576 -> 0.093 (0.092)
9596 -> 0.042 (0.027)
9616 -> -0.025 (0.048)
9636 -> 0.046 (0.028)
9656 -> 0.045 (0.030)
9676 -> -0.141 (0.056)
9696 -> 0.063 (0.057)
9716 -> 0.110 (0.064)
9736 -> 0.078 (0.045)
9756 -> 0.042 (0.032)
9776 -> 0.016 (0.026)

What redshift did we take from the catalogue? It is 0.794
